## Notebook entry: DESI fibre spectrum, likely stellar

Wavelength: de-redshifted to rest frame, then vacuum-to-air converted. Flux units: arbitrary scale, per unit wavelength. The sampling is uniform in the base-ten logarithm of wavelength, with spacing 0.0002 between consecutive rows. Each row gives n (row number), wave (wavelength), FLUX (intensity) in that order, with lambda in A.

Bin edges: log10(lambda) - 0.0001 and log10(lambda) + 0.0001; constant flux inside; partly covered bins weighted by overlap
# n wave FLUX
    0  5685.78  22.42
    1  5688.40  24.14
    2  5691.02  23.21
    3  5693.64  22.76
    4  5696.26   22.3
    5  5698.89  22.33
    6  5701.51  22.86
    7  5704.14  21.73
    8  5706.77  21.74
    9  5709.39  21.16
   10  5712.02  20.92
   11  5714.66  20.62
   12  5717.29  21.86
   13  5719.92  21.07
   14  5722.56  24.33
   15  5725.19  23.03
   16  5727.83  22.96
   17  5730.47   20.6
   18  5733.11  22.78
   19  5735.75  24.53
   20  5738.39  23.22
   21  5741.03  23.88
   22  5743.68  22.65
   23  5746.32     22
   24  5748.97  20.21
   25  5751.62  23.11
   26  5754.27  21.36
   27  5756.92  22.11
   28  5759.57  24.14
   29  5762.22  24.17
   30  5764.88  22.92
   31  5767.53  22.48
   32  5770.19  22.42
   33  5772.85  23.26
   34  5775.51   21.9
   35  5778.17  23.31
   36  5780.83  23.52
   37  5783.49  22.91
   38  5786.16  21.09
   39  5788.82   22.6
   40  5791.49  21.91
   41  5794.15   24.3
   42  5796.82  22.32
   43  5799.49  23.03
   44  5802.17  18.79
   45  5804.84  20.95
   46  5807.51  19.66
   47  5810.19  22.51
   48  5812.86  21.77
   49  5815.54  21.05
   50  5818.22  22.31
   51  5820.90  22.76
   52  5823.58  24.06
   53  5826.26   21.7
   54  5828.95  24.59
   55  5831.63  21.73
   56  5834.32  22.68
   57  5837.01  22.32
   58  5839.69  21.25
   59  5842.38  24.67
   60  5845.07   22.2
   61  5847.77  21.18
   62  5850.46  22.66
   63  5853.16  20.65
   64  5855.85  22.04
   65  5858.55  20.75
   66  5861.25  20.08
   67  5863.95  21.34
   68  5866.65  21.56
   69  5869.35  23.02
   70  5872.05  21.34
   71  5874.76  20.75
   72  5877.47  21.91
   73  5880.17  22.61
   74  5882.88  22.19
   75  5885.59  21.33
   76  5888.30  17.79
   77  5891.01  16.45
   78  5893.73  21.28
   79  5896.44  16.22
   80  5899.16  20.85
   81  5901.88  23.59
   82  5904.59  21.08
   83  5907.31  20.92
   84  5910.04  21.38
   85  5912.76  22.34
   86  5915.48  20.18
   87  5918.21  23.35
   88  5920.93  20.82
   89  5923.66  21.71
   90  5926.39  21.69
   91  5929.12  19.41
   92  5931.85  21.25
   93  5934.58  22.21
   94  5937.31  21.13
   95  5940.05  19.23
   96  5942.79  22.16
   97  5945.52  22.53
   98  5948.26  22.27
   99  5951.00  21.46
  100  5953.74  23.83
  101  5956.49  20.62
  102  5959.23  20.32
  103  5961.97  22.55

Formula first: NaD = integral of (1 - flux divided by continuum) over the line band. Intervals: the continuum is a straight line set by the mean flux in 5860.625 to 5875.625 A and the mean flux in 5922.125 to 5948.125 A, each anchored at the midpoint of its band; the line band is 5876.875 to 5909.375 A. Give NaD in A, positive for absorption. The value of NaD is 1.3 A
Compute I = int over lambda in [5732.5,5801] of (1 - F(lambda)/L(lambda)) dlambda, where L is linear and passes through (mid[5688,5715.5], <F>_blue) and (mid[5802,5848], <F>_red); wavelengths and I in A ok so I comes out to -2.0 A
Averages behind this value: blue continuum 22.1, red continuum 22.1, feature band 22.8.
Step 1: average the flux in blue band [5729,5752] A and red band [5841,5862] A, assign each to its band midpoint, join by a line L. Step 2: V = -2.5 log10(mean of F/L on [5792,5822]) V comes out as 0.02 mag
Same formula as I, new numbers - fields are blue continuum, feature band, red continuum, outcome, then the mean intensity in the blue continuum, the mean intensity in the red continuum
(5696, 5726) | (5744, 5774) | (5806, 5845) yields -0.58 A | 22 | 22.4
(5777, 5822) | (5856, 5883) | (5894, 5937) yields -0.07 A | 22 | 21.1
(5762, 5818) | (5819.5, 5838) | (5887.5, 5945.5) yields -0.92 A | 22.2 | 20.8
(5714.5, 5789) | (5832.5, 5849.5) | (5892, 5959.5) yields -0.35 A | 22.6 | 21.3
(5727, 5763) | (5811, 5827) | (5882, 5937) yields -0.35 A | 22.7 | 20.8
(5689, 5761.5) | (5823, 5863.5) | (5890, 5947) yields -1.11 A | 22.4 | 21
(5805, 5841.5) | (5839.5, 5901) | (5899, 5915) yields 2.36 A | 22.2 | 21.7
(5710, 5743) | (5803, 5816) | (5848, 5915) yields 0.34 A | 22.5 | 21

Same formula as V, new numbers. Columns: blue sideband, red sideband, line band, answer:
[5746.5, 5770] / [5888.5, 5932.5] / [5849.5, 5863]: 0.01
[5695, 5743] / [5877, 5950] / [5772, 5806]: -0.02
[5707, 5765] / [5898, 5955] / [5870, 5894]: 0.06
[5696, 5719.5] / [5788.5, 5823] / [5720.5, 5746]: -0.06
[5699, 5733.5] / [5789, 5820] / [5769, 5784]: -0.05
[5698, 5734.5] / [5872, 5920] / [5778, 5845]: -0.04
